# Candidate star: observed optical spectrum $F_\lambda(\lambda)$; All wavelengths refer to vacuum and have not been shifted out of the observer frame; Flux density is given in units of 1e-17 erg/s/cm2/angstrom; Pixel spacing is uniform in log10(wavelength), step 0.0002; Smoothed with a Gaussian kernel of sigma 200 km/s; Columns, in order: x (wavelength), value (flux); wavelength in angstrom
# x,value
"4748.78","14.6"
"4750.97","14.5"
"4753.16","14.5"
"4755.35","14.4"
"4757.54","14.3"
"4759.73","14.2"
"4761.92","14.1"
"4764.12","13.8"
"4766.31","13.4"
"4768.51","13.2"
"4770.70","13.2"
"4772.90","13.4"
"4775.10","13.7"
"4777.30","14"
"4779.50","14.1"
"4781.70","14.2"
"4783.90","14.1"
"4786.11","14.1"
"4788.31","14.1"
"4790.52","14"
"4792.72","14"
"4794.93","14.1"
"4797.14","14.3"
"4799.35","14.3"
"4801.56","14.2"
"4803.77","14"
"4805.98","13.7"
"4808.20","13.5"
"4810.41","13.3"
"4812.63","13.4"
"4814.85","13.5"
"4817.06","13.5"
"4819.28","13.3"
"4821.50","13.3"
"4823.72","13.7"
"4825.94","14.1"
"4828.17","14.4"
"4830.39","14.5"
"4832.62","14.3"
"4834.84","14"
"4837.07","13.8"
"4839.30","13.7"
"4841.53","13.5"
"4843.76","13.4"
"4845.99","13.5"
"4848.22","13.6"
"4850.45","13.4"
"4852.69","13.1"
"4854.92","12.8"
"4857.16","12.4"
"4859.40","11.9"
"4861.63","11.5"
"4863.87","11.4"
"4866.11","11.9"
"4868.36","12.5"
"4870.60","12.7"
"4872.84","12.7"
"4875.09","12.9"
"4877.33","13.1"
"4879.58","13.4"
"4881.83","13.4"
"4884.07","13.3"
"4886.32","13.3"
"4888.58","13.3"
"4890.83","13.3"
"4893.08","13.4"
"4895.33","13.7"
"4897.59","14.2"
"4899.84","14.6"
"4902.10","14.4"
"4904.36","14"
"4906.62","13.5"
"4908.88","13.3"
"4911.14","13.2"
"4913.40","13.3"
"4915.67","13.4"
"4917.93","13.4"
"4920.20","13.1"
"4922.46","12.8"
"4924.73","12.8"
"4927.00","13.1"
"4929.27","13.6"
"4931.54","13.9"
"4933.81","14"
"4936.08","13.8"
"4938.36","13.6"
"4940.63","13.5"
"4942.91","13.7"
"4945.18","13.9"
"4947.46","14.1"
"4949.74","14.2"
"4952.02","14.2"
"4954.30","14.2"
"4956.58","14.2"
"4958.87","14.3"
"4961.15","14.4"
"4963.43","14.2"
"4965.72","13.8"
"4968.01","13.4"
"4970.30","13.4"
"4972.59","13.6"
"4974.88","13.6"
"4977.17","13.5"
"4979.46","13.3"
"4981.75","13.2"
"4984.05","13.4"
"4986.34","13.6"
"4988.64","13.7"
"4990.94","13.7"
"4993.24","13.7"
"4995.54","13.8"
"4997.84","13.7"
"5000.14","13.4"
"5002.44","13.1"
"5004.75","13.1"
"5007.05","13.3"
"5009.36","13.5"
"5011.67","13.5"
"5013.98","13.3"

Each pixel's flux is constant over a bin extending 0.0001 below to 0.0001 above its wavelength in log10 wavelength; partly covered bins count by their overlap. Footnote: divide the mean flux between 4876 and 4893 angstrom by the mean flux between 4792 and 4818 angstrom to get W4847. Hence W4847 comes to 1.0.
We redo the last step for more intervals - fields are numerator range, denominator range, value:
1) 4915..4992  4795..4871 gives 1.02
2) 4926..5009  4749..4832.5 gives 0.98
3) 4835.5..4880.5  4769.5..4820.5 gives 0.93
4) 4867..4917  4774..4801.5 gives 0.95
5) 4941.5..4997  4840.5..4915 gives 1.05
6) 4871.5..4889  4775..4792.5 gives 0.94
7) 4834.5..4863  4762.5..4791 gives 0.95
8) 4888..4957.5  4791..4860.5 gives 1.00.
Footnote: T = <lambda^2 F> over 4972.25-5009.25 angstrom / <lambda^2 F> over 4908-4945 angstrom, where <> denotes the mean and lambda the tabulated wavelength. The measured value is 1.03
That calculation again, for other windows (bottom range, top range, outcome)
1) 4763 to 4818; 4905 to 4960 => 1.05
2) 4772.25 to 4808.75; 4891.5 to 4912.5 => 1.03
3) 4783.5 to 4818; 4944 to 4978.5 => 1.07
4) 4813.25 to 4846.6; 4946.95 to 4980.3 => 1.07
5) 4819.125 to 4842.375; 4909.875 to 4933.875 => 0.99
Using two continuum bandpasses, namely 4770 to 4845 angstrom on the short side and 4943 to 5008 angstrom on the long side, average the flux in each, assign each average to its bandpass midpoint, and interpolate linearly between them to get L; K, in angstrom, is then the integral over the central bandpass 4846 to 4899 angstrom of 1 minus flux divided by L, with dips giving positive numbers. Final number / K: 3.3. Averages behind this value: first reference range 13.8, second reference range 13.7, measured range 12.9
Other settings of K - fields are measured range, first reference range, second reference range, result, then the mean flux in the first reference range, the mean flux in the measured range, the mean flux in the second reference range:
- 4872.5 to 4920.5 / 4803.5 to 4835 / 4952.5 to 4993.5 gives 0.92 angstrom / 13.8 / 13.5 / 13.7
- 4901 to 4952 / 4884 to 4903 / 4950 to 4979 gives 0.83 angstrom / 13.7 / 13.6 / 13.9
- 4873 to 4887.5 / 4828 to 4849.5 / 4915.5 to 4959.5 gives 0.61 angstrom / 13.8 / 13.2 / 13.7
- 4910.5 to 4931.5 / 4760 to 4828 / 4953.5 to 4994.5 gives 0.80 angstrom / 13.8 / 13.2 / 13.7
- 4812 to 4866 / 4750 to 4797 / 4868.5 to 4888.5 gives 0.47 angstrom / 14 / 13.3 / 13.1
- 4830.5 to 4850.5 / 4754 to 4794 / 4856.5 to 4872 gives -1.92 angstrom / 13.9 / 13.7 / 12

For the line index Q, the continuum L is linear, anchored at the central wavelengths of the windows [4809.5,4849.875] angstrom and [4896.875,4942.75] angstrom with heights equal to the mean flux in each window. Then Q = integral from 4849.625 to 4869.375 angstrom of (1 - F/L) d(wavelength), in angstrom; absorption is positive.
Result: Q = 1.96 angstrom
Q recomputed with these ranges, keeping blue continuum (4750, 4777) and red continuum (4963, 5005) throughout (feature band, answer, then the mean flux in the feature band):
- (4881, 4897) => 0.3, 13.4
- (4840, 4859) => 0.8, 13.2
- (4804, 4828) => 0.4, 13.6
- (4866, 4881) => 1.0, 12.8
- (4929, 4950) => -0.3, 13.8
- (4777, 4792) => -0.3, 14.1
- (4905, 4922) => 0.4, 13.3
